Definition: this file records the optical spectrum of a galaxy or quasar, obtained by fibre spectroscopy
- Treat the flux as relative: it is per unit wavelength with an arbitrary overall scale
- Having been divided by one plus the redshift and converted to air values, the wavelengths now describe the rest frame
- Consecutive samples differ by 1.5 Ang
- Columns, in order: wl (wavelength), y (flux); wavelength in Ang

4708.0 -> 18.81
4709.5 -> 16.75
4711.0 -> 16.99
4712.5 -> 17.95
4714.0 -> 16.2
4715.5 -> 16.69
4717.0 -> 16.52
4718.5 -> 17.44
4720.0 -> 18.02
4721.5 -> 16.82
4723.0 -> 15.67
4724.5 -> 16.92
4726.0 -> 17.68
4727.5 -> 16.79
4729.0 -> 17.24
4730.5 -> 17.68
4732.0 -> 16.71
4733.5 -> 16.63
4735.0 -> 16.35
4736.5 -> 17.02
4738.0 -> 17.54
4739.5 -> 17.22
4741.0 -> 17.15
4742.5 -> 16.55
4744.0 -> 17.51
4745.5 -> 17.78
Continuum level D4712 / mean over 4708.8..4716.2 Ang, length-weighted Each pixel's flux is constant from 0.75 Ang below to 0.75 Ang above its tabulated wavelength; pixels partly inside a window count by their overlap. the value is 16.9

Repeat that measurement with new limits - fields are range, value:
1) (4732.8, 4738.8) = 16.9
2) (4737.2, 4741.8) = 17.3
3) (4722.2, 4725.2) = 16.3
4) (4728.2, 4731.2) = 17.4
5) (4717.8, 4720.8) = 17.7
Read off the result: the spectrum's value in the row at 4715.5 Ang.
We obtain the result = 16.69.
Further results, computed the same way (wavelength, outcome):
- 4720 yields 18.02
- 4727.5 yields 16.79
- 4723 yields 15.67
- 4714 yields 16.2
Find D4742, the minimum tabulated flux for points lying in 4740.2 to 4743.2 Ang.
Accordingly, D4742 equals 16.55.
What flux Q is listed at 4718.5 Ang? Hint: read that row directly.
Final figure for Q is 17.44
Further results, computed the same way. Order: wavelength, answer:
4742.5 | 16.55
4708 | 18.81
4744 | 17.51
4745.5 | 17.78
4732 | 16.71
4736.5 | 17.02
